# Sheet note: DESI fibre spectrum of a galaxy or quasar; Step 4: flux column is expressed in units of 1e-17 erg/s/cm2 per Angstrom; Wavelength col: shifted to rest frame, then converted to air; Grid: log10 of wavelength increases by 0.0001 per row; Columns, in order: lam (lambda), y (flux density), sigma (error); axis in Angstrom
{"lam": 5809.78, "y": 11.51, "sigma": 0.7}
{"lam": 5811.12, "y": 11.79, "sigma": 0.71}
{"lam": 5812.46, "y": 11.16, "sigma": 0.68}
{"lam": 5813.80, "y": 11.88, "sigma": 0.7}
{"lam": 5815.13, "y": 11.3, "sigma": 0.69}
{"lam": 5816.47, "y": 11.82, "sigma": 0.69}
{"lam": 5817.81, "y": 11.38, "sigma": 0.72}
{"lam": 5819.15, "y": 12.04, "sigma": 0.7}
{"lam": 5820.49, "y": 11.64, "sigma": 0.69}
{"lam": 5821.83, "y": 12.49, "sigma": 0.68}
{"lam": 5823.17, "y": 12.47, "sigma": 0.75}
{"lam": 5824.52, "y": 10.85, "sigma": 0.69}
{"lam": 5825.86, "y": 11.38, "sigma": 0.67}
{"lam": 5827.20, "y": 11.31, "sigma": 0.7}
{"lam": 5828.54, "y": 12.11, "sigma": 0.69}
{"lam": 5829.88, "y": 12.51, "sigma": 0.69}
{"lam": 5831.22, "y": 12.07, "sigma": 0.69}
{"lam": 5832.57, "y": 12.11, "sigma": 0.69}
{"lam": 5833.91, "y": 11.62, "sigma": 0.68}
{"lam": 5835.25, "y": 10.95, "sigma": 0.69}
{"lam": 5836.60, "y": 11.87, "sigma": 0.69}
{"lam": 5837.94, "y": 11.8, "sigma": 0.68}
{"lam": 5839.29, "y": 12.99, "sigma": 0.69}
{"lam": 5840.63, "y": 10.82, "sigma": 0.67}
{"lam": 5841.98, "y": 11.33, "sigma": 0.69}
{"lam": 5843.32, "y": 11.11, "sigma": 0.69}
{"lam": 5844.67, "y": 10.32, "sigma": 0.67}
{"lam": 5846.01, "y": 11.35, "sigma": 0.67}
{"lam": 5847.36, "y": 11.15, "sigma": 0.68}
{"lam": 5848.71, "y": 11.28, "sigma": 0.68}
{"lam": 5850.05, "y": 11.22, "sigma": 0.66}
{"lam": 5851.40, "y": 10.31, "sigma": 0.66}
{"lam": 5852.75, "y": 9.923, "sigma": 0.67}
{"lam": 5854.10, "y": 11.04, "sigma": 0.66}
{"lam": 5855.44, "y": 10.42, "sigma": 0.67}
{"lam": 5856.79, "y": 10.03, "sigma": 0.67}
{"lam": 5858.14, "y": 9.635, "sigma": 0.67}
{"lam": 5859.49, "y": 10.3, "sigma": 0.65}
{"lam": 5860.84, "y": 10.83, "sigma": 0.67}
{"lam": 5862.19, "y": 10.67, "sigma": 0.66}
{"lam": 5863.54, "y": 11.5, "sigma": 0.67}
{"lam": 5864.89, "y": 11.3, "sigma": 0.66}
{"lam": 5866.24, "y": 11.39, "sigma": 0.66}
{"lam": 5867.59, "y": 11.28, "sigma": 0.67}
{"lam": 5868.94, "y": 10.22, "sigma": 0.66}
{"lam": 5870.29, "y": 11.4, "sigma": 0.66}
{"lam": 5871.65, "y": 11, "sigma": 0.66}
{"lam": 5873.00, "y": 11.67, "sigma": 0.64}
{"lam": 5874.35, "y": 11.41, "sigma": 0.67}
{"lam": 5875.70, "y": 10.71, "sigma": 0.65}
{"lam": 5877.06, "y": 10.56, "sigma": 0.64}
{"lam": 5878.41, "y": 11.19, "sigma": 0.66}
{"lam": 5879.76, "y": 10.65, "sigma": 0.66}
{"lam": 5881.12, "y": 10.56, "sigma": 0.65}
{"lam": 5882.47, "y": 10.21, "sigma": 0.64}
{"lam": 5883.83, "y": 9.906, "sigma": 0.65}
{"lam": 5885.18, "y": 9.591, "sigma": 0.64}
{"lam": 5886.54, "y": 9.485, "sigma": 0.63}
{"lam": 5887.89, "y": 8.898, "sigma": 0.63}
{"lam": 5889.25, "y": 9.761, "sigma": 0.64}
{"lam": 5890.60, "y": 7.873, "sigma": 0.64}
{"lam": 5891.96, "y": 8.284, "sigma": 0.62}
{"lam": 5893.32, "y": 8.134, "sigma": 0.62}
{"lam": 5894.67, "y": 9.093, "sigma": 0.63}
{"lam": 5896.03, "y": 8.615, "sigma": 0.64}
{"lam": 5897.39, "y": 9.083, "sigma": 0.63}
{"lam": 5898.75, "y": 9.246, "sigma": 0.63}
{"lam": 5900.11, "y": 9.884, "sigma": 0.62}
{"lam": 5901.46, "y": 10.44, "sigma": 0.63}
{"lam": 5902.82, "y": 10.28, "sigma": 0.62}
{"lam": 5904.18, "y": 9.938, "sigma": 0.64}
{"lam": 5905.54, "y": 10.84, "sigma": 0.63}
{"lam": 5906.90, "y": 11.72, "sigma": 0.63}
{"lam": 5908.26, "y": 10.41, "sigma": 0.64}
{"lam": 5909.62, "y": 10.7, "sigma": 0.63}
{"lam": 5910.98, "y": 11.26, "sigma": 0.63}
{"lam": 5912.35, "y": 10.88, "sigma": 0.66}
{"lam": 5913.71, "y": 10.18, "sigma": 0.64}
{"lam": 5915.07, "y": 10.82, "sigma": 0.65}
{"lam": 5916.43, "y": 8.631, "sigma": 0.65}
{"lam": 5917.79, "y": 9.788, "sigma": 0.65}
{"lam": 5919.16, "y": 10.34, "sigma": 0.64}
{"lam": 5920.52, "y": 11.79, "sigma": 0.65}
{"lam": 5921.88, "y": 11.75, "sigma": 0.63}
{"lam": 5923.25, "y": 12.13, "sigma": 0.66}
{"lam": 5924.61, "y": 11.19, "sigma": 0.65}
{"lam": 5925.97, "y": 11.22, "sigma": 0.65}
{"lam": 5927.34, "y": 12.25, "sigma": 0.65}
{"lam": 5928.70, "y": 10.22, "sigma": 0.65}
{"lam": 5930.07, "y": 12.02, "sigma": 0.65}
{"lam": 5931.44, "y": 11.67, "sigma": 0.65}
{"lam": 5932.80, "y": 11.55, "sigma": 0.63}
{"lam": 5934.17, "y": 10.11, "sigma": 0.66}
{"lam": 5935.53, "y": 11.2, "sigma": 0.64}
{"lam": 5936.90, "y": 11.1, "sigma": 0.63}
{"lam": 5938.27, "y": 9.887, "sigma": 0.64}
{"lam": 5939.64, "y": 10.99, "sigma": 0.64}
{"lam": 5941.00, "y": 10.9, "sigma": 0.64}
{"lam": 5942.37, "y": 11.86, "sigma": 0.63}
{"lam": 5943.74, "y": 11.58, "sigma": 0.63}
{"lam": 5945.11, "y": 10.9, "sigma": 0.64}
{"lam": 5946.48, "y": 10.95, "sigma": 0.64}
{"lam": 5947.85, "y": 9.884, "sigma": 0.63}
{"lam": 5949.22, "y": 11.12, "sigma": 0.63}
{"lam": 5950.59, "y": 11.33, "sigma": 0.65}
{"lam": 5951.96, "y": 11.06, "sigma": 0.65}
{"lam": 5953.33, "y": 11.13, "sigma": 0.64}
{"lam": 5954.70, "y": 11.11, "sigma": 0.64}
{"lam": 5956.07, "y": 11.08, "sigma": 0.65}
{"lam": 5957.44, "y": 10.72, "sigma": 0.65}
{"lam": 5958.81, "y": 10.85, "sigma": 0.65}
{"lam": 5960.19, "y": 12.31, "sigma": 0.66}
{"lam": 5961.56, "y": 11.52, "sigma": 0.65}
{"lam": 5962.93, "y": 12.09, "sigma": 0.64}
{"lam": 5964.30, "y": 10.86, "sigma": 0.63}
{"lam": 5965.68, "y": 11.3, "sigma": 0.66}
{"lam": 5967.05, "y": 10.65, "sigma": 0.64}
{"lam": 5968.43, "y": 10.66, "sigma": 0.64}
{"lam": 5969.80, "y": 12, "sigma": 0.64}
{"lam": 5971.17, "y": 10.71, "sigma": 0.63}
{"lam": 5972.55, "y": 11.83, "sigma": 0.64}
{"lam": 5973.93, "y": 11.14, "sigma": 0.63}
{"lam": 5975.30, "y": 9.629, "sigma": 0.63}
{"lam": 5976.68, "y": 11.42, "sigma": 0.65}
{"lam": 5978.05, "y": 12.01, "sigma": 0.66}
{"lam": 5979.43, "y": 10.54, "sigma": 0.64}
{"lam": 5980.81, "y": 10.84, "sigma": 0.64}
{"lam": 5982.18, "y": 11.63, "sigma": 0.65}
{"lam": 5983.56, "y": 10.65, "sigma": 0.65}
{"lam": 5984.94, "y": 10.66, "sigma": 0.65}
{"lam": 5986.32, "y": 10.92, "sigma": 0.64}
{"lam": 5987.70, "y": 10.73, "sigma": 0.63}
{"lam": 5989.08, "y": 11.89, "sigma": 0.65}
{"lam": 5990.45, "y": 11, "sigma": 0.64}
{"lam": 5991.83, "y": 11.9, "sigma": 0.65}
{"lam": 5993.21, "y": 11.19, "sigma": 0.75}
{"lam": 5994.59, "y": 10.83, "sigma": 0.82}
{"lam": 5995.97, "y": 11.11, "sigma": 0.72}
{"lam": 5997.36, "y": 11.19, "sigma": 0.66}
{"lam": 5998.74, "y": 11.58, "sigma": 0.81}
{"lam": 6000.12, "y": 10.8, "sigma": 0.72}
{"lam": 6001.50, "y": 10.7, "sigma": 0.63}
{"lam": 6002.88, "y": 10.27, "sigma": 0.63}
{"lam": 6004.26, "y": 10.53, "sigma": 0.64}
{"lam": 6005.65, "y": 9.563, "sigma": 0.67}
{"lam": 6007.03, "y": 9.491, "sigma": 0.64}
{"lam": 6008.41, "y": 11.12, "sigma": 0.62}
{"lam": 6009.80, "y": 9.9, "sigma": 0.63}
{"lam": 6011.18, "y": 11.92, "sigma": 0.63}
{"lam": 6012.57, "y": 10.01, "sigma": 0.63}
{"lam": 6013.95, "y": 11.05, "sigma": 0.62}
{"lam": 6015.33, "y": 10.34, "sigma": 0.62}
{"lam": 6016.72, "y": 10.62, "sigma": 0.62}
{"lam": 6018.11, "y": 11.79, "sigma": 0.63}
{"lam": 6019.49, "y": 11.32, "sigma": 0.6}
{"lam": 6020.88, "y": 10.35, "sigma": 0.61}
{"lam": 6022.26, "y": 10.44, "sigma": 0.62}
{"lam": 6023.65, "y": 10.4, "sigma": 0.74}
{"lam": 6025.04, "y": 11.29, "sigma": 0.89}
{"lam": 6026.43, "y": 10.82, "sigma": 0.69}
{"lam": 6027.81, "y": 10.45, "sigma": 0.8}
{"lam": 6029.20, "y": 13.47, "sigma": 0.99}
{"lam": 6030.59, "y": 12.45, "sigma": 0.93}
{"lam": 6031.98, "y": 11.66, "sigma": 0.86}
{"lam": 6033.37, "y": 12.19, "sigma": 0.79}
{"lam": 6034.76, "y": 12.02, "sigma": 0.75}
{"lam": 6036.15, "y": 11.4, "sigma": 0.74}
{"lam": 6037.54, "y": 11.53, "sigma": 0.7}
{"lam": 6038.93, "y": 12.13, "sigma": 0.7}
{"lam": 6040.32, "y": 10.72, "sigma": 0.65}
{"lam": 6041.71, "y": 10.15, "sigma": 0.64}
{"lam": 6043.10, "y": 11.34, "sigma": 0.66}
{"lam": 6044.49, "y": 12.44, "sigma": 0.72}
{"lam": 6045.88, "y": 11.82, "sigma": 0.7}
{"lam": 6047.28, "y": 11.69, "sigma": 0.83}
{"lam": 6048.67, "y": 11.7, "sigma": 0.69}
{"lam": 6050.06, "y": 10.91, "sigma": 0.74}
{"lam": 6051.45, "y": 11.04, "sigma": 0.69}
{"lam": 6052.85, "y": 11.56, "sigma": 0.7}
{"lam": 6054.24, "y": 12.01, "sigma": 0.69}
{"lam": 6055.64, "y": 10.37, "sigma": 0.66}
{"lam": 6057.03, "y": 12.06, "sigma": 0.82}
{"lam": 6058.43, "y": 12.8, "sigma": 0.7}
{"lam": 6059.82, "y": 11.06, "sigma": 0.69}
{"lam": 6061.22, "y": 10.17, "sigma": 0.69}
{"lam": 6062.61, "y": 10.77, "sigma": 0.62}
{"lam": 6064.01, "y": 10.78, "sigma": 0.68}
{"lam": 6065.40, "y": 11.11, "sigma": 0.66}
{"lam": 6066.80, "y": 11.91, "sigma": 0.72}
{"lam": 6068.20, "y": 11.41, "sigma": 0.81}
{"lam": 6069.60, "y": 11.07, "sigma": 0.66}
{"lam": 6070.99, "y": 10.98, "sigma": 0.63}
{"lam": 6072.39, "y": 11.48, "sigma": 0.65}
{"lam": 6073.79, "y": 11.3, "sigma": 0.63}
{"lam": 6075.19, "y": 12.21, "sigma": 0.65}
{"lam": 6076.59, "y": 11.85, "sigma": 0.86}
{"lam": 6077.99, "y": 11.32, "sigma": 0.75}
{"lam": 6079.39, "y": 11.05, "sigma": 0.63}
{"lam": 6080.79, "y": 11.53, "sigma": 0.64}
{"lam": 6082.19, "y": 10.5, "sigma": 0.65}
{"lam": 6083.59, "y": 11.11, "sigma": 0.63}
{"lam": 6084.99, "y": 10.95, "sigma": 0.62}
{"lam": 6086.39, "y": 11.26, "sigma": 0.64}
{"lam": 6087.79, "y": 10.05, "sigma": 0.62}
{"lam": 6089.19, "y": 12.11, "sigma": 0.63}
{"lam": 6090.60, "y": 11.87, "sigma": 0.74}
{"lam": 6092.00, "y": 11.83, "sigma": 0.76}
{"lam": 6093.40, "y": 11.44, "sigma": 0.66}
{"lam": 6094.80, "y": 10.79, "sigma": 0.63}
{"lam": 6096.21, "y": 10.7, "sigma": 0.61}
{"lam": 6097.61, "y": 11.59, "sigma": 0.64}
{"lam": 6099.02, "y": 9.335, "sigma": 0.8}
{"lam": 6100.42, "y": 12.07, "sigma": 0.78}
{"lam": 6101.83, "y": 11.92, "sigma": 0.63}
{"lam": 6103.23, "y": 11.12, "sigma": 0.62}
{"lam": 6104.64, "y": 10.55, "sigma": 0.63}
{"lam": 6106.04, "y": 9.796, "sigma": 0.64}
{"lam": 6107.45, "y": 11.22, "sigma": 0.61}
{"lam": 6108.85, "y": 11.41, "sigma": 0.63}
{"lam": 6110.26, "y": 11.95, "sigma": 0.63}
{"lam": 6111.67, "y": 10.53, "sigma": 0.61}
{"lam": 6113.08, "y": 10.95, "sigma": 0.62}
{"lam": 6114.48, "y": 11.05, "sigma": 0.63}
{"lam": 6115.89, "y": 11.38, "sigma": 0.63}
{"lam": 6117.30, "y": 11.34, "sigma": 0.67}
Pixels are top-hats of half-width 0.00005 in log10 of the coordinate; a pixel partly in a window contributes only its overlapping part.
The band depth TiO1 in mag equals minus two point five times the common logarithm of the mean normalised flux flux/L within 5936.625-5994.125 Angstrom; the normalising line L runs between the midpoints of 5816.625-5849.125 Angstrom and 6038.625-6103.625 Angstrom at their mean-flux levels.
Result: 0.03 mag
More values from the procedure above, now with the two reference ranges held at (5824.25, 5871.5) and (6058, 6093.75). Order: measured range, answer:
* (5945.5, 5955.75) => 0.03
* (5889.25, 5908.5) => 0.17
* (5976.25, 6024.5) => 0.04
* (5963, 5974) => 0.00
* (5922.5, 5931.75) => -0.03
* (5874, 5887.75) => 0.08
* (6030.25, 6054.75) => -0.03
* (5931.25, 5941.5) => 0.03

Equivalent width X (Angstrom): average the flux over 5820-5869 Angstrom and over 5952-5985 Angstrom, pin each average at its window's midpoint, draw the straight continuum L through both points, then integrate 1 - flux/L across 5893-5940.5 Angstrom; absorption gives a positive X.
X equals 2.6 Angstrom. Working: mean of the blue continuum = 11.2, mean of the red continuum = 11.1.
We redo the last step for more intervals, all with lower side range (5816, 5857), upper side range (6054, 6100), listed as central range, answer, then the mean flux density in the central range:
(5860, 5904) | 4.8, 10.2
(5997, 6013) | 1.0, 10.6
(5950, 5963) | 0.1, 11.3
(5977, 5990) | 0.2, 11.1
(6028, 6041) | -0.7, 11.9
